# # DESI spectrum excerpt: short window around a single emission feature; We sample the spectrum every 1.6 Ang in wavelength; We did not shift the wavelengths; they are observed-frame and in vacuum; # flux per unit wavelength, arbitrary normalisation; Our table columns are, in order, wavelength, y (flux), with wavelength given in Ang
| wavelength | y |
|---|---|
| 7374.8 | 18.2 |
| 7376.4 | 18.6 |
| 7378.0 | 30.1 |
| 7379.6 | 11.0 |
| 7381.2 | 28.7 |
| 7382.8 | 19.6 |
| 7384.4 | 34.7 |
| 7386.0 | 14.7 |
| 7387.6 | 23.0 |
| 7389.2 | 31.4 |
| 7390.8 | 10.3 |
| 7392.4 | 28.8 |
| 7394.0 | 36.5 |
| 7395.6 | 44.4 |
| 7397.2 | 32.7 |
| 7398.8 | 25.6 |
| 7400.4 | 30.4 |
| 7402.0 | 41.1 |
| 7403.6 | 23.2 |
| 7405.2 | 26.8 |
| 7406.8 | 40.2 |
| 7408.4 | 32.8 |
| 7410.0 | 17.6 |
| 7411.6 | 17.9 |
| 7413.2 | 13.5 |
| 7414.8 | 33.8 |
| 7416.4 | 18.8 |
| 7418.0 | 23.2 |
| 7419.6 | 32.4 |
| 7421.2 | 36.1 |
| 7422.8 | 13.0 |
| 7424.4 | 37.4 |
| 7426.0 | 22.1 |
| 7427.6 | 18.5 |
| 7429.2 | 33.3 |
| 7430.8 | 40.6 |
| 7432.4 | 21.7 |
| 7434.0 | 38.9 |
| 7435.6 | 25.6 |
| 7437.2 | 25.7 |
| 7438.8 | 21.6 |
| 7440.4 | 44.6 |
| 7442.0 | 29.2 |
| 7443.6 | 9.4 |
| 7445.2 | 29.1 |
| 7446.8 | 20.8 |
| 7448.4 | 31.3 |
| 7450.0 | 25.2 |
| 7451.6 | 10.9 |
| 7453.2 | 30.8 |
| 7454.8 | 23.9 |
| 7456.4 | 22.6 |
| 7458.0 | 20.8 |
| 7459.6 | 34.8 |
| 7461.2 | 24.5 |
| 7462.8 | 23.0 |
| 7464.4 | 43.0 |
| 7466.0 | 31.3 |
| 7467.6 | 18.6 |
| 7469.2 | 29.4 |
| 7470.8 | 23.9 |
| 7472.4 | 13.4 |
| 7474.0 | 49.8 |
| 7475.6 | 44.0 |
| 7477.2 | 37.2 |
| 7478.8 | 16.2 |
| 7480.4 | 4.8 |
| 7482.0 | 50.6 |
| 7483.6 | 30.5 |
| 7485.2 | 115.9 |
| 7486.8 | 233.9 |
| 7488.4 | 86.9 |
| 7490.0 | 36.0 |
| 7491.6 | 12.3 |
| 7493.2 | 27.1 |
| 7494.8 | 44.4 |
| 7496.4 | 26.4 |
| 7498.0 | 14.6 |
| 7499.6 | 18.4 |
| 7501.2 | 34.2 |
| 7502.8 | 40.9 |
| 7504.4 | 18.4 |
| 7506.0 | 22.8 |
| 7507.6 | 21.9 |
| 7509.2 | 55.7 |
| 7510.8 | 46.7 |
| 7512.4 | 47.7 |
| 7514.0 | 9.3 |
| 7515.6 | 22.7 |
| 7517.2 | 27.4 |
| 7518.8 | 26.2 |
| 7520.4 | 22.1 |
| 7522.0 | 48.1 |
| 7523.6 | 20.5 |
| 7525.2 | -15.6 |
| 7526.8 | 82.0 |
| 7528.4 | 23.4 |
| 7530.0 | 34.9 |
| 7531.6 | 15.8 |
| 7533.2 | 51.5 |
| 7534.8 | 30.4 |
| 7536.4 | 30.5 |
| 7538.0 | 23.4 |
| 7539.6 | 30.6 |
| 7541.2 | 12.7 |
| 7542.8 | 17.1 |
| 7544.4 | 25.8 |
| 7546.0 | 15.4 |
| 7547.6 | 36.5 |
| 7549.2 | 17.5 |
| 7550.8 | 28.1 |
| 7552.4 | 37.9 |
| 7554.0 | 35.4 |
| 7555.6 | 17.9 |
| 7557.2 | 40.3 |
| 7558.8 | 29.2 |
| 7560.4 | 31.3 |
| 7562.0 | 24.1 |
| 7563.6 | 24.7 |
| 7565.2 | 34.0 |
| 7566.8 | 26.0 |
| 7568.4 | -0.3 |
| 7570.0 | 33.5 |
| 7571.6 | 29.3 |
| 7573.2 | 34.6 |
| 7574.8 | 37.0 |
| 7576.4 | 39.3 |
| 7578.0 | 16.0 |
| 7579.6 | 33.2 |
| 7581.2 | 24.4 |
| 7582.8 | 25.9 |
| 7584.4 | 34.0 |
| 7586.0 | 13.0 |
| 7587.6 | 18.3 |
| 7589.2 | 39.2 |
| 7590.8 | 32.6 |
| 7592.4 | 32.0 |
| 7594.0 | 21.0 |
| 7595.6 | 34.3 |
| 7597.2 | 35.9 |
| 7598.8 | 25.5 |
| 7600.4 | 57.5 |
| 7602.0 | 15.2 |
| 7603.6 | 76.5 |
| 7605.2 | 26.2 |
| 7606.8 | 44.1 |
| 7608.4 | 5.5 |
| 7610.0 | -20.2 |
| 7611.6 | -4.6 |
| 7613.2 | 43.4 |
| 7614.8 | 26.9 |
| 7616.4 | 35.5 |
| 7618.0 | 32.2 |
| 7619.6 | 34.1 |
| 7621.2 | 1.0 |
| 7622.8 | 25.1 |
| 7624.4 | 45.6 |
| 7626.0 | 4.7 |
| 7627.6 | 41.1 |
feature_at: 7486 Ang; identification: H-alpha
